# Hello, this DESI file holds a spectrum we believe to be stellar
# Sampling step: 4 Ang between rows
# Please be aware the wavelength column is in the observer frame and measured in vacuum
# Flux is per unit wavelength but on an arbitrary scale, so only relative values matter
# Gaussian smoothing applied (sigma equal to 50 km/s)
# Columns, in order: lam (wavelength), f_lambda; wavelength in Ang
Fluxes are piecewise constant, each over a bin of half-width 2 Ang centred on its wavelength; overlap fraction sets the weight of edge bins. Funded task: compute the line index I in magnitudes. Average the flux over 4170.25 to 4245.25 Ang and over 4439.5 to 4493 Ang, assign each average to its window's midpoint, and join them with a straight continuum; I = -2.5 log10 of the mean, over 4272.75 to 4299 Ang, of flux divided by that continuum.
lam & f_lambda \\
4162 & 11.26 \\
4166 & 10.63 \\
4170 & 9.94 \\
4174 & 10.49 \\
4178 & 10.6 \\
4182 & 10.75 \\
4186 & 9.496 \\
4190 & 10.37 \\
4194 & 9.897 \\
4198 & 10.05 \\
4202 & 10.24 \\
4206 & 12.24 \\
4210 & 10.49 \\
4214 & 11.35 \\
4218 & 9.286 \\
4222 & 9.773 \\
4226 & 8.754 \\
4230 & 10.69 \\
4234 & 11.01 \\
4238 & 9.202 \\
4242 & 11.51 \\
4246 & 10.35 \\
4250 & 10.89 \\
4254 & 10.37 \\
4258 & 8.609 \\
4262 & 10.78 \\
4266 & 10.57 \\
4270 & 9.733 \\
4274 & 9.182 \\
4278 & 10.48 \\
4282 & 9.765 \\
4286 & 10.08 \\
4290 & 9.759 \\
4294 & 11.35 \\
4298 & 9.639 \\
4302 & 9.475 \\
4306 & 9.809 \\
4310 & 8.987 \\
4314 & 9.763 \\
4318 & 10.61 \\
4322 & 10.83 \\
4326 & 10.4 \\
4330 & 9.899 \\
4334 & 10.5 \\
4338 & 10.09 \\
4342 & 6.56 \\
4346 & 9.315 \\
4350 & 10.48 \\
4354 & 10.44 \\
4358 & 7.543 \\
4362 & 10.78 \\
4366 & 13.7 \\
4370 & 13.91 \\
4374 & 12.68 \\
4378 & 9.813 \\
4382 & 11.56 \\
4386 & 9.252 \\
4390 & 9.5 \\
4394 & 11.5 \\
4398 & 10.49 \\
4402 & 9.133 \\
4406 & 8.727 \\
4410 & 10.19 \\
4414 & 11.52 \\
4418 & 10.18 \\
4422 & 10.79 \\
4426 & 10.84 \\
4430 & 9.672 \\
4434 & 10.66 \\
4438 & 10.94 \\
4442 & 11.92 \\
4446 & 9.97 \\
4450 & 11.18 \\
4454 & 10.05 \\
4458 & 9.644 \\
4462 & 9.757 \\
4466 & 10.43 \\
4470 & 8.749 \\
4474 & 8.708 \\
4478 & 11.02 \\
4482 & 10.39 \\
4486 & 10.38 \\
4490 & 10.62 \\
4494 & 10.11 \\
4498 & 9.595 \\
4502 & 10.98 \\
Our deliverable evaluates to 0.02 mag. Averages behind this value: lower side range 10.3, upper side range 10.2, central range 10.1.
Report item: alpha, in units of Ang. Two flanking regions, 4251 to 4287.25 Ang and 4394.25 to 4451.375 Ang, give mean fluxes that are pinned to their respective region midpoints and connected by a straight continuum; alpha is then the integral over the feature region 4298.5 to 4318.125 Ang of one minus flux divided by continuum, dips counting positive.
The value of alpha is 0.9 Ang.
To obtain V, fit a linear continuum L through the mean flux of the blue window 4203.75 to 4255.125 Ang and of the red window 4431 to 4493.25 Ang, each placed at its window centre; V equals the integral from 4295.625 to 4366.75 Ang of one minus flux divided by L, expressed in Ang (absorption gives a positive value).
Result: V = 3.4 Ang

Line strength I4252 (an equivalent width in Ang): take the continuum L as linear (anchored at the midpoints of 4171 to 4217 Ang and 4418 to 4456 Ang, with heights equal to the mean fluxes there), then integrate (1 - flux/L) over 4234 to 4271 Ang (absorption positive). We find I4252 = 0.9 Ang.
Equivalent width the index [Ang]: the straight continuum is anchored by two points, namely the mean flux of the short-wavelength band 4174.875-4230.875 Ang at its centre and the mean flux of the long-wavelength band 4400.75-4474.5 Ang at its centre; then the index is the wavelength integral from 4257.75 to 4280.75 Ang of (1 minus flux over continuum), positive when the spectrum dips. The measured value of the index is 0.6 Ang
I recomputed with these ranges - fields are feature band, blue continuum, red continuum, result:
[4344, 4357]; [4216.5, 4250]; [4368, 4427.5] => 0.07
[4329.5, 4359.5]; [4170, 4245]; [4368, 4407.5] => 0.14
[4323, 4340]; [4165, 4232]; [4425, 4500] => 0.00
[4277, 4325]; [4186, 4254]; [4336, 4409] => 0.03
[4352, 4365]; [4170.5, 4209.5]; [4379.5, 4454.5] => 0.06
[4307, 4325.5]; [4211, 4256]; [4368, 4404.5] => 0.06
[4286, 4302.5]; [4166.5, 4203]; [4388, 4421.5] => 0.01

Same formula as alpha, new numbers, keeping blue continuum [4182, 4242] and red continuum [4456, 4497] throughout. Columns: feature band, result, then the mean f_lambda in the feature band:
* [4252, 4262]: 0.5 Ang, 9.75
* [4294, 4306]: 0.3 Ang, 9.9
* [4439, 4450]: -1.1 Ang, 11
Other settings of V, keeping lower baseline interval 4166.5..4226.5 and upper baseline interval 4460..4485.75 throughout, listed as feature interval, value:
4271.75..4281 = 0.3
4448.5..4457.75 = -0.5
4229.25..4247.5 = -0.6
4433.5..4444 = -1.4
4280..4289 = 0.2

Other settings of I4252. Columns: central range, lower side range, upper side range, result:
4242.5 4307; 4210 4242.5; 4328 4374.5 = 1.0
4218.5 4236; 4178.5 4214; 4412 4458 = 0.9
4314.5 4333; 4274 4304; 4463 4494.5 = -0.7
